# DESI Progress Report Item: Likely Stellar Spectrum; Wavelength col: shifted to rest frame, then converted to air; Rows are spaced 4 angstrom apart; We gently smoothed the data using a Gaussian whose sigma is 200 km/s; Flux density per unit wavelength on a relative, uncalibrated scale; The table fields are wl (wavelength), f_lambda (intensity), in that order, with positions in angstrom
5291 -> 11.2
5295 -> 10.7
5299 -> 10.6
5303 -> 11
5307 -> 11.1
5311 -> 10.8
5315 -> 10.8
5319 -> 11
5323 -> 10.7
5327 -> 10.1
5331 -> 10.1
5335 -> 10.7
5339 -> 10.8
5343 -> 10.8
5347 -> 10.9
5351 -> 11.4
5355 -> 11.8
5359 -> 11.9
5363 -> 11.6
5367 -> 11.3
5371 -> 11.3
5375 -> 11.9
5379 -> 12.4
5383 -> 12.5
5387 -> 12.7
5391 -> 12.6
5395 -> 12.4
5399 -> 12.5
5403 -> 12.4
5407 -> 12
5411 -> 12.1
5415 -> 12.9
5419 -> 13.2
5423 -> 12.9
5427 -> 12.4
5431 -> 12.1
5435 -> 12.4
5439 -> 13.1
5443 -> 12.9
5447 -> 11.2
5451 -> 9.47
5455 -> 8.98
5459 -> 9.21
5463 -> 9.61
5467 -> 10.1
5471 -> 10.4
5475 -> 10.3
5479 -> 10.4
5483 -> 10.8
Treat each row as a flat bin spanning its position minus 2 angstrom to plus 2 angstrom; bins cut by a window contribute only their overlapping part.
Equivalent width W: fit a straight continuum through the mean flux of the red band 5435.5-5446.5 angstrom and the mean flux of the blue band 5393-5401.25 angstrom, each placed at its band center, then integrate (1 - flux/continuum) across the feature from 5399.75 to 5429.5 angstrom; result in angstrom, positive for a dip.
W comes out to -0.02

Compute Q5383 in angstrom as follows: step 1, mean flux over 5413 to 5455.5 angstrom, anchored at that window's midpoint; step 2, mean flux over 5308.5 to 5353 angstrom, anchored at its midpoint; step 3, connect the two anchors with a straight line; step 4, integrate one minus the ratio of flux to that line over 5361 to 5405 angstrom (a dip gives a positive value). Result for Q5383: -2.8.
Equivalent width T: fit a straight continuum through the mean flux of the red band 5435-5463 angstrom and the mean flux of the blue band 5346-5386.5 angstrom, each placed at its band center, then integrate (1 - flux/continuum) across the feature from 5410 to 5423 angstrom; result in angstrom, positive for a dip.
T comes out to -1.87 angstrom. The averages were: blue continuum 11.8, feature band 12.8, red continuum 10.8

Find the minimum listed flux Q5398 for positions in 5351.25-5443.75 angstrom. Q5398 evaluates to 11.3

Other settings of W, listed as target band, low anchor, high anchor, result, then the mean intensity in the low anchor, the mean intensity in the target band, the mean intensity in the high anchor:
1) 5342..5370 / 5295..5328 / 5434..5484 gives -1.7 angstrom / 10.8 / 11.4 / 10.6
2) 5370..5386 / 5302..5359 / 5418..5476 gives -1.6 angstrom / 10.9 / 12.1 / 11.2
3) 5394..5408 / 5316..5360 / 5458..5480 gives -2.5 angstrom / 10.9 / 12.3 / 10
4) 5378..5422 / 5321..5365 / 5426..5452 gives -3.5 angstrom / 11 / 12.5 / 12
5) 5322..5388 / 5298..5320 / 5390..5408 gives 1.9 angstrom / 10.9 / 11.3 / 12.4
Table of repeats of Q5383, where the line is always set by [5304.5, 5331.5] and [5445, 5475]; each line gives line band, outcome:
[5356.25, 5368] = -1.3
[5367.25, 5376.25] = -1.0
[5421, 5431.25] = -2.5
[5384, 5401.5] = -3.9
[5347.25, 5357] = -0.9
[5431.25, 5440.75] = -2.5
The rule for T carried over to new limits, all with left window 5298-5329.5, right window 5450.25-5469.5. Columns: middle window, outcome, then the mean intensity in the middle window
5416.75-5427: -3.2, 12.9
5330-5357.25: -1.2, 11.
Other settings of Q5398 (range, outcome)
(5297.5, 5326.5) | 10.6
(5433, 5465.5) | 8.98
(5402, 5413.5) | 12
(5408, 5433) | 12.1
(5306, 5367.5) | 10.1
